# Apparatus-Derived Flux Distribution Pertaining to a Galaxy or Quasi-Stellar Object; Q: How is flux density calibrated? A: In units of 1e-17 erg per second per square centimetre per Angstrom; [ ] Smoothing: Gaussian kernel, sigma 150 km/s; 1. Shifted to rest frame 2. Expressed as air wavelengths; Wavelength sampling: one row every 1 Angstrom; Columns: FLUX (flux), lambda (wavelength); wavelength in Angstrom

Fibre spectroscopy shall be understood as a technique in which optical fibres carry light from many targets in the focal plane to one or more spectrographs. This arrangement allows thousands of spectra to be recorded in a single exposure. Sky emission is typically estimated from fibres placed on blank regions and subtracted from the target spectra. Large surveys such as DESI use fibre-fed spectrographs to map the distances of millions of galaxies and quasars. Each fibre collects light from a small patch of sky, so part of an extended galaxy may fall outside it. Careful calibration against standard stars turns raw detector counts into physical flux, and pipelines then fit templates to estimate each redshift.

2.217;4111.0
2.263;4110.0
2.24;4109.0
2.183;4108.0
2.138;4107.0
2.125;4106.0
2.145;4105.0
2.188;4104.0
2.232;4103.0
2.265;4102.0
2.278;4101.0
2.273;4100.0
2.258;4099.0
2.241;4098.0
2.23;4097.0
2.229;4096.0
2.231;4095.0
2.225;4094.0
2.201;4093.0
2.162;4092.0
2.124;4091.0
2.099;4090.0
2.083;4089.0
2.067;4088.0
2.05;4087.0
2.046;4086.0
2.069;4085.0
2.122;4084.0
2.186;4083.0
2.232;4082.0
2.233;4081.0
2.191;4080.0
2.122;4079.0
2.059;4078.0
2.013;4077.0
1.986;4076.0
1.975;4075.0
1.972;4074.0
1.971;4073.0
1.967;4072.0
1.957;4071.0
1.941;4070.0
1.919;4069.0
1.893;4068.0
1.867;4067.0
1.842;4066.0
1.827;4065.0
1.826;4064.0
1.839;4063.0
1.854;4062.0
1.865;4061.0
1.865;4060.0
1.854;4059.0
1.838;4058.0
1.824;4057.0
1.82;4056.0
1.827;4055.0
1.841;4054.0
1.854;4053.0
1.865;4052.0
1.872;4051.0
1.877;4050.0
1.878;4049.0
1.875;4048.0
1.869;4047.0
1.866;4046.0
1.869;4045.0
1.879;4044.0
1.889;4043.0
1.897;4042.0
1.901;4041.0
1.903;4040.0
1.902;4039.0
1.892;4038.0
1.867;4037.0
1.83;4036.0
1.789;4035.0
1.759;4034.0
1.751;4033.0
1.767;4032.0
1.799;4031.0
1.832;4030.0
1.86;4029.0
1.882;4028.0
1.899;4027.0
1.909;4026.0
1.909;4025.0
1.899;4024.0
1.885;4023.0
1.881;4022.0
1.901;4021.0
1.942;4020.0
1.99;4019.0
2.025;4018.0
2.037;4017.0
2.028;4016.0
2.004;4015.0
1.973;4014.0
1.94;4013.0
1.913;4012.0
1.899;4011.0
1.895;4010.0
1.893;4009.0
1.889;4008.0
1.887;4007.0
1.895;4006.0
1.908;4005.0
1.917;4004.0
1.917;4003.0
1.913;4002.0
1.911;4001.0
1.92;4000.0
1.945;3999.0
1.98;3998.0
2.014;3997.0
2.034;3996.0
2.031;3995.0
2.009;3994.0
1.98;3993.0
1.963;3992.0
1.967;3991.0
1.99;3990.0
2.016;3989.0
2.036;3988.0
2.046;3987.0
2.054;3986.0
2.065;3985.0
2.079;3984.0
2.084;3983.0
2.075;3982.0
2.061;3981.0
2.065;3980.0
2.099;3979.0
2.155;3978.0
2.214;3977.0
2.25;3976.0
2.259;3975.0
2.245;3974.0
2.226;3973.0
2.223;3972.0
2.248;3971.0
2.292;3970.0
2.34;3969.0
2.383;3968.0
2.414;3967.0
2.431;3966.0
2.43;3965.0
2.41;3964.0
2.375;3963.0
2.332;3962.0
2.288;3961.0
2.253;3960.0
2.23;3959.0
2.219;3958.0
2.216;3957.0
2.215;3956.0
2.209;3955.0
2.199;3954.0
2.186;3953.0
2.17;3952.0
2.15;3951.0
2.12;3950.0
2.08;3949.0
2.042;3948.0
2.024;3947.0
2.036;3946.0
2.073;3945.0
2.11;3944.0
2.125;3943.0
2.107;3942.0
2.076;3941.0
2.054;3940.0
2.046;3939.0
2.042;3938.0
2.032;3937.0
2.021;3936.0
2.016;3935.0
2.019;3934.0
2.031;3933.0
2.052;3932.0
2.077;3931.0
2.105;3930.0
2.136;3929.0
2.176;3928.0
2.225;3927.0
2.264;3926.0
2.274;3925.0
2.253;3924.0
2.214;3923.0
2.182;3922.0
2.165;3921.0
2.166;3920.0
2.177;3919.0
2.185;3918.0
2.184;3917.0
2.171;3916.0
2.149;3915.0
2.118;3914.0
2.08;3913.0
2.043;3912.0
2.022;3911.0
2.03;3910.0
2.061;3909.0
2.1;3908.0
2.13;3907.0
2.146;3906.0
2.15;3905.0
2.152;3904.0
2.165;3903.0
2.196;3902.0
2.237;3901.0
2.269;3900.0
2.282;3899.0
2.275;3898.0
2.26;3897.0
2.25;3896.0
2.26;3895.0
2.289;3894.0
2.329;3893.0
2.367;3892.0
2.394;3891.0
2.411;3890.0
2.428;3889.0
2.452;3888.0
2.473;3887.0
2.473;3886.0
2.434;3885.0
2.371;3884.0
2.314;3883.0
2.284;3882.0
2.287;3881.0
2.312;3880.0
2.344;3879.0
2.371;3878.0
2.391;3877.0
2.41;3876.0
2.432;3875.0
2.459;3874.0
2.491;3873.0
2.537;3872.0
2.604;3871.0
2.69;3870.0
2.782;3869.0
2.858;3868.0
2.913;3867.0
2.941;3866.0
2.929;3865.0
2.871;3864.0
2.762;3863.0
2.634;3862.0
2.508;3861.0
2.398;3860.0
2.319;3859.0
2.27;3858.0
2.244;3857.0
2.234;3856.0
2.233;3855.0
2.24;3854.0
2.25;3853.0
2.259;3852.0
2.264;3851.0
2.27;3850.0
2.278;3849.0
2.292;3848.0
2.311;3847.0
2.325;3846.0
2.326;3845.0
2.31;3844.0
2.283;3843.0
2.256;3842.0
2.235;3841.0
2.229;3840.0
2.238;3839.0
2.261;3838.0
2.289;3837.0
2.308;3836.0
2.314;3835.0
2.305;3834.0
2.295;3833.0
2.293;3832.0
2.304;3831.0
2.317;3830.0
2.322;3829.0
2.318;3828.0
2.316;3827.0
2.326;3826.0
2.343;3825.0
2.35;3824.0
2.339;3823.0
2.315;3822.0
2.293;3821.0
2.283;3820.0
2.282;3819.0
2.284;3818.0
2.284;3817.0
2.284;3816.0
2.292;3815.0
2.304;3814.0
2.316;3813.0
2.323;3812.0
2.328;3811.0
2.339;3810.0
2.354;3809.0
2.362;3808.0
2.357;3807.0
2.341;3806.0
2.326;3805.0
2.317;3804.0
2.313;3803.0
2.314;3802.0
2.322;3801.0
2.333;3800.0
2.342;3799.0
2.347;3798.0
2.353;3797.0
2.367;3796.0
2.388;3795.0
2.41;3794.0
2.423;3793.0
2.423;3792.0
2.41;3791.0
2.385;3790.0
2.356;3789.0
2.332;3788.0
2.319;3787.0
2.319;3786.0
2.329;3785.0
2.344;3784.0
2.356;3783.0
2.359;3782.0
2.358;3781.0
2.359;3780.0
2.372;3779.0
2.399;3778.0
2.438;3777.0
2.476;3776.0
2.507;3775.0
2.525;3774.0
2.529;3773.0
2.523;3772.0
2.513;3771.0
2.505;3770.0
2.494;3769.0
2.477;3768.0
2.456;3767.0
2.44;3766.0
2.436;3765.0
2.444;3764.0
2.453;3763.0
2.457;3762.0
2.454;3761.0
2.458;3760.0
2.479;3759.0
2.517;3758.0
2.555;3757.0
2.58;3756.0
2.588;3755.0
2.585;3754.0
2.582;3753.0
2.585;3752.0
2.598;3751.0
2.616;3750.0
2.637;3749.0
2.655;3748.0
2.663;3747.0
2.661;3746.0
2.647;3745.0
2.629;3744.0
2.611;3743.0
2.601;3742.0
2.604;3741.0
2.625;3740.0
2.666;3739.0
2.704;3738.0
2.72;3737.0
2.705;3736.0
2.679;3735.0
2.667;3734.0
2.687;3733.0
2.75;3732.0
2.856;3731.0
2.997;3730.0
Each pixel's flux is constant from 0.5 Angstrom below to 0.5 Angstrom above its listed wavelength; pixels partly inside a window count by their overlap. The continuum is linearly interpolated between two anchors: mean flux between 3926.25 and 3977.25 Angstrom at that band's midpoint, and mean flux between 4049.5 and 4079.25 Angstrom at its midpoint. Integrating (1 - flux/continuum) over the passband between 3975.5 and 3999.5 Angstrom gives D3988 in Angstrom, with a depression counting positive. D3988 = 0.5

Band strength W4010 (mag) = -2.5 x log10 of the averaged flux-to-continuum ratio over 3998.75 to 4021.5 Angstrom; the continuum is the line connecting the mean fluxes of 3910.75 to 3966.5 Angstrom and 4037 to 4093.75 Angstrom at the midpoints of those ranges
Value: 0.06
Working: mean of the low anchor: 2.16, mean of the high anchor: 1.96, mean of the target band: 1.94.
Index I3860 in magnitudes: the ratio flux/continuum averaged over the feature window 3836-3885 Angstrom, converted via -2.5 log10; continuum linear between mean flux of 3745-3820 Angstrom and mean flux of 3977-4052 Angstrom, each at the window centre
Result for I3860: -0.07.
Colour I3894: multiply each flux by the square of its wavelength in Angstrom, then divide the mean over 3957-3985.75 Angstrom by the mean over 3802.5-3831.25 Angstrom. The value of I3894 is 1.05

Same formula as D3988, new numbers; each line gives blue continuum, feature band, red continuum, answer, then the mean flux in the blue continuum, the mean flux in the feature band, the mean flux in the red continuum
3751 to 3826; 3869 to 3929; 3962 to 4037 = -2.1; 2.4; 2.28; 2.02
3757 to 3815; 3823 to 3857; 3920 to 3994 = 0.5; 2.4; 2.29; 2.15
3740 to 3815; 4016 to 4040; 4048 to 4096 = 2.0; 2.45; 1.88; 1.99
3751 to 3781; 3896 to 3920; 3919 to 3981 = 1.0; 2.49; 2.16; 2.18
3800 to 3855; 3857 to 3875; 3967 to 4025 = -3.1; 2.3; 2.63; 2.03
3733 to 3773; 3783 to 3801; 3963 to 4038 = 0.9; 2.57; 2.36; 2.02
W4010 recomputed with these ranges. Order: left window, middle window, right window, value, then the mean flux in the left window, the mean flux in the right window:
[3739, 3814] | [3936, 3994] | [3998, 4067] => -0.065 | 2.45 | 1.88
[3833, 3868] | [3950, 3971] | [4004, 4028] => -0.099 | 2.39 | 1.93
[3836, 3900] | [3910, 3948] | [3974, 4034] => 0.049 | 2.4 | 1.97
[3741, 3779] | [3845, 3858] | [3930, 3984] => 0.045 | 2.53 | 2.17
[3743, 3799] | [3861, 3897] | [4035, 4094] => -0.099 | 2.47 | 1.95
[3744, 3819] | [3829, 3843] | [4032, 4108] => 0.030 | 2.43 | 1.99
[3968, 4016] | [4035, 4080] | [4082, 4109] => 0.123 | 2.04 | 2.17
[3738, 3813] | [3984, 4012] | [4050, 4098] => 0.081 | 2.46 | 2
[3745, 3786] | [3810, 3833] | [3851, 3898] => 0.073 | 2.49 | 2.45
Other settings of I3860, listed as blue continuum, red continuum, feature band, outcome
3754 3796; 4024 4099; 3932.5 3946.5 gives 0.05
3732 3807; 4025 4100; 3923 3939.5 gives 0.04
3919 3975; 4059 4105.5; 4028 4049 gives 0.14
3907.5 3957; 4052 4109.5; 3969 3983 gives -0.05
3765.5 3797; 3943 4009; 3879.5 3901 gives -0.04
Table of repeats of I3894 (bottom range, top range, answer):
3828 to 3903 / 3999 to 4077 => 0.87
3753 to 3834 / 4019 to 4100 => 0.94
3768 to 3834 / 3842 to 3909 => 1.05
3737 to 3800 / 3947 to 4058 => 0.91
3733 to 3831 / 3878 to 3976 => 0.98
